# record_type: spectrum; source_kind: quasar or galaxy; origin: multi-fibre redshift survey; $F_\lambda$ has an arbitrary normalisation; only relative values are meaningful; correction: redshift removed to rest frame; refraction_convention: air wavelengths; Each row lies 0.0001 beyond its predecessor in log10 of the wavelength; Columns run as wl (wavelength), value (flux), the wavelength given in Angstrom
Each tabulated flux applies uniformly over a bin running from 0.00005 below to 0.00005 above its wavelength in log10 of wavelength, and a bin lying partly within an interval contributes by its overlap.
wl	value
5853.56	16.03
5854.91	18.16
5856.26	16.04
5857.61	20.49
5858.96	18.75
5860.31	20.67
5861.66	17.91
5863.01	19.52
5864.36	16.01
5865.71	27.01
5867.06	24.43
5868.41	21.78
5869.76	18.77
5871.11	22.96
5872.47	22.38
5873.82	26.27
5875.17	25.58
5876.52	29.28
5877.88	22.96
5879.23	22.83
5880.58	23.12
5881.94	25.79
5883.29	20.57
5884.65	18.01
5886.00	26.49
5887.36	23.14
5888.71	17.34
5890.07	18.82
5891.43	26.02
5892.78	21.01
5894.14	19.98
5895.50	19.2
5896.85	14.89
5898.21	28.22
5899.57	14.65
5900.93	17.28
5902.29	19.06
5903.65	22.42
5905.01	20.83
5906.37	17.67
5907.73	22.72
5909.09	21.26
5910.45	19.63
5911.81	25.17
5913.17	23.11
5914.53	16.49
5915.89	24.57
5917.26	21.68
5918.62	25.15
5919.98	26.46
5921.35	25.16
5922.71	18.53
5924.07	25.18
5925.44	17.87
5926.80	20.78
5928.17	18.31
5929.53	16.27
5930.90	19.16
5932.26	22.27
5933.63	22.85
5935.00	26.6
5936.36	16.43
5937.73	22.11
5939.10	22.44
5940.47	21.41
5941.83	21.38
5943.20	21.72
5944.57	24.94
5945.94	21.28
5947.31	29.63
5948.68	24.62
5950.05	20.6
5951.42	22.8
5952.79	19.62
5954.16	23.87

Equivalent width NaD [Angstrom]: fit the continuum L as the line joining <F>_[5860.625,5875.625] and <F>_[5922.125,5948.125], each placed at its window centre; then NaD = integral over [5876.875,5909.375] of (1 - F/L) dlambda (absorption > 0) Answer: 1.09 Angstrom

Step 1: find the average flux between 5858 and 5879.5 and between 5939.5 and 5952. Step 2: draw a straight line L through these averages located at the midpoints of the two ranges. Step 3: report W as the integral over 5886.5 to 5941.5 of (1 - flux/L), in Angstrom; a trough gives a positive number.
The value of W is 4.14 Angstrom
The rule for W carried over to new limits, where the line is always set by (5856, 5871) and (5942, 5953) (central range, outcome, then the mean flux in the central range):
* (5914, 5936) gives 0.76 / 21.7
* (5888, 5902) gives 1.10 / 19.7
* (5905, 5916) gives 0.41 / 21.1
